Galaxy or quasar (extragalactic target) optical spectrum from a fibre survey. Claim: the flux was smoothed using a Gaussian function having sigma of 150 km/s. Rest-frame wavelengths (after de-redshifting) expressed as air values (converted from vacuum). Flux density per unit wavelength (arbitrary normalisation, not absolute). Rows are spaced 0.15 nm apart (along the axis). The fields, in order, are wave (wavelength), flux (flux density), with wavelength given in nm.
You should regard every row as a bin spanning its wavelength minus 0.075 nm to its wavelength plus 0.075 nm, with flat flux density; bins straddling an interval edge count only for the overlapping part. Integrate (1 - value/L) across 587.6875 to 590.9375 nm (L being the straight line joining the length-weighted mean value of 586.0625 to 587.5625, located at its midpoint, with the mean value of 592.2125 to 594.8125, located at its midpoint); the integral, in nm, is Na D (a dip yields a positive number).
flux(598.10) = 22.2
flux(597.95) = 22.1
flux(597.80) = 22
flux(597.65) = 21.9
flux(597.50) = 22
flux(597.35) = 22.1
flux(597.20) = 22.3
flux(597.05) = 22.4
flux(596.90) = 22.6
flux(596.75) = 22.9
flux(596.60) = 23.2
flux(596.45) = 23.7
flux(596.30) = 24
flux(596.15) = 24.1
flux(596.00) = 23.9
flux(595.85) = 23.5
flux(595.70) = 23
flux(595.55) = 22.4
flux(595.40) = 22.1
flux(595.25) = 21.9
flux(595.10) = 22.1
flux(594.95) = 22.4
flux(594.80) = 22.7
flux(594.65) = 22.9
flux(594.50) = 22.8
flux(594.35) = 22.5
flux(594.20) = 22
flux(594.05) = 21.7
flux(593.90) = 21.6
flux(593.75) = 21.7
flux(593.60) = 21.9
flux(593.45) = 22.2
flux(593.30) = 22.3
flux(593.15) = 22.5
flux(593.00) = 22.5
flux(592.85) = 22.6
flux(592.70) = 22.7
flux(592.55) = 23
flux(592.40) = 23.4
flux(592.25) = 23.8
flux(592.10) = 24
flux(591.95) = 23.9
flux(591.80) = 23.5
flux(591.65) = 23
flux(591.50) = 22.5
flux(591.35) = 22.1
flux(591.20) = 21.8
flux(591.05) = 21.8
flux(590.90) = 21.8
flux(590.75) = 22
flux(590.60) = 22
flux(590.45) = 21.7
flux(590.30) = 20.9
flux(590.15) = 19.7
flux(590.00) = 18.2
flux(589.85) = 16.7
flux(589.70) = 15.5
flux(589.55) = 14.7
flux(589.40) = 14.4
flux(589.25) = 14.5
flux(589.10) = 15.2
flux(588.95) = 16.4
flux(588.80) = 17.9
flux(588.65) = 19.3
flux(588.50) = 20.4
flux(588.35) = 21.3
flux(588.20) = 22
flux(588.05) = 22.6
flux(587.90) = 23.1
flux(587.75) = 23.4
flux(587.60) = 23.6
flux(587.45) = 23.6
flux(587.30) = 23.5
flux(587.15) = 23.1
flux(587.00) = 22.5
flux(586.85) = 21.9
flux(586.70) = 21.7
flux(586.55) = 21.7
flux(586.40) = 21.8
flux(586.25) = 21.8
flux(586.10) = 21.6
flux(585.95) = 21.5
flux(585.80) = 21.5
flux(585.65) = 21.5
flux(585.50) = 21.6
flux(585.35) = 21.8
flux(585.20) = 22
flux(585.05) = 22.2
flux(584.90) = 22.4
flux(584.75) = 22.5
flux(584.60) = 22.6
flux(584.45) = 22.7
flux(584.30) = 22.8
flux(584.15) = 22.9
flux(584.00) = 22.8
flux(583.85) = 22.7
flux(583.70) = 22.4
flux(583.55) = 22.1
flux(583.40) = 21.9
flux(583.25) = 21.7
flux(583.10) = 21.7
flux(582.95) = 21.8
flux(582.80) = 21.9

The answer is 0.463 nm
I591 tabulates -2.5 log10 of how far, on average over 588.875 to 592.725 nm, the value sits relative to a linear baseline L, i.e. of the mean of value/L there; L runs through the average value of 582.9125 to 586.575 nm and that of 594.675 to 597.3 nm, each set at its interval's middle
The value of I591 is 0.11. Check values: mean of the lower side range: 22.1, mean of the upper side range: 22.9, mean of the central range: 20.3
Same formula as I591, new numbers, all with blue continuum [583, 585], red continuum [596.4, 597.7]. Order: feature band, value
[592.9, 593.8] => 0.015 mag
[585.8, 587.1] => 0.030 mag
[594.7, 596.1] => -0.008 mag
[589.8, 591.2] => 0.091 mag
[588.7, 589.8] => 0.394 mag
